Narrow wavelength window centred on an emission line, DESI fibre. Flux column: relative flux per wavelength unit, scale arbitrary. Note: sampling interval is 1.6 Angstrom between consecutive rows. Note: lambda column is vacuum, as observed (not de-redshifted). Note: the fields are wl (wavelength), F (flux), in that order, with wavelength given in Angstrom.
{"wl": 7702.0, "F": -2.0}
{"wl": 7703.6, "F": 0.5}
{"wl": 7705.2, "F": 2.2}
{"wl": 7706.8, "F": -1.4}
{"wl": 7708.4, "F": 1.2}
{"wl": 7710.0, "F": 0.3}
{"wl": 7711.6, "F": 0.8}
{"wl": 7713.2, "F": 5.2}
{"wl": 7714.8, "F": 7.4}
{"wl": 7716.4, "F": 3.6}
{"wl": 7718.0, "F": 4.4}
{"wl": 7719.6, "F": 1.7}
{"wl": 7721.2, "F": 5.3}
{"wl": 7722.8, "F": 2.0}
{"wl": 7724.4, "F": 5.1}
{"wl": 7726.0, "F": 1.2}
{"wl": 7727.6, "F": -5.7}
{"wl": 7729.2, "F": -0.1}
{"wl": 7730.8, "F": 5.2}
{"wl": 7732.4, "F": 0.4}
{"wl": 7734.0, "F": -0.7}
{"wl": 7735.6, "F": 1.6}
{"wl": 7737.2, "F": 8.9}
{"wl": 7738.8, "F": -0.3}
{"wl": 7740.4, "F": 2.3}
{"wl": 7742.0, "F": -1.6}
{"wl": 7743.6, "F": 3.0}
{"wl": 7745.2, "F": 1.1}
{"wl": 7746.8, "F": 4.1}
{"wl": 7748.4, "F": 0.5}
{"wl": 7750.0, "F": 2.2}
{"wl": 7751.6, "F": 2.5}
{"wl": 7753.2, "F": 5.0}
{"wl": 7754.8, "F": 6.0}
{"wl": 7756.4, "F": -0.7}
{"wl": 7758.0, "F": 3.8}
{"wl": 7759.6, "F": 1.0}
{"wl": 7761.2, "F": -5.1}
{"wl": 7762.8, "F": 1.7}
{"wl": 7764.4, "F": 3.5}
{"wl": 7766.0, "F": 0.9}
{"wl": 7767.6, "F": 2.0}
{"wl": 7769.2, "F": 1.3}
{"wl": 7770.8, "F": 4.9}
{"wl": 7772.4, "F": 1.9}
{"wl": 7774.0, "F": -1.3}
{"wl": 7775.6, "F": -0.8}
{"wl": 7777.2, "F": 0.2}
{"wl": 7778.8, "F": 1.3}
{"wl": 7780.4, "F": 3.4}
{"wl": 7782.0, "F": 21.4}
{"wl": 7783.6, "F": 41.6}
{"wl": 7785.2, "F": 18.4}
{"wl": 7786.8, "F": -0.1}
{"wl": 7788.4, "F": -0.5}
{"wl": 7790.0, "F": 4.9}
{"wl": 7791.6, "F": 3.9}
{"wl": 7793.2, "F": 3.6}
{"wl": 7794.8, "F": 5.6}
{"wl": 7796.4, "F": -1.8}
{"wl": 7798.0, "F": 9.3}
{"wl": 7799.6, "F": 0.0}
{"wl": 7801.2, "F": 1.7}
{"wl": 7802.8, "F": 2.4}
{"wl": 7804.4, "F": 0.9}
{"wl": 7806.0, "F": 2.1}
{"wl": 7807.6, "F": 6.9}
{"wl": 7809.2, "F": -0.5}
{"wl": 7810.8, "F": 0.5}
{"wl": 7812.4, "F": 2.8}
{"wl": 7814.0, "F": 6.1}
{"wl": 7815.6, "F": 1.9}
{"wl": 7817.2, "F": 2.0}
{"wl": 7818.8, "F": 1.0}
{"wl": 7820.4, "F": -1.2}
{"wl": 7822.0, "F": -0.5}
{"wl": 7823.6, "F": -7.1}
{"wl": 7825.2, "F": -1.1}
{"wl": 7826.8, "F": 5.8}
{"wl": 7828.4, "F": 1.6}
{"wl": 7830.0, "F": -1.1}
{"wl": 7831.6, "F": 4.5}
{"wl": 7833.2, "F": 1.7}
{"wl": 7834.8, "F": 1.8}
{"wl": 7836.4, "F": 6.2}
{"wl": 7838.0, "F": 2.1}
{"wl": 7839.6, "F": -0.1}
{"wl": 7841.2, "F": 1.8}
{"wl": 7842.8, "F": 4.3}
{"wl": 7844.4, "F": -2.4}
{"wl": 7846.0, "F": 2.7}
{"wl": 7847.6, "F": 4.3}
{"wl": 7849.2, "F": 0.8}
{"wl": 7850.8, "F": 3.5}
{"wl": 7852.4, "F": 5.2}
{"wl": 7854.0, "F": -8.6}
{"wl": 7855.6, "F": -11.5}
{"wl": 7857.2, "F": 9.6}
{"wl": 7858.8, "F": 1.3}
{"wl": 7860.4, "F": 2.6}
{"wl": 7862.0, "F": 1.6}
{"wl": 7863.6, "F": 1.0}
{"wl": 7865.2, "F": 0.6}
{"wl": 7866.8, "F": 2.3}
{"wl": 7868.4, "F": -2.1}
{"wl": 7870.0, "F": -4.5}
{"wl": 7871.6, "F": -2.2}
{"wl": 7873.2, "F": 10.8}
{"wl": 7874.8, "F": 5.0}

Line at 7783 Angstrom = Halpha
